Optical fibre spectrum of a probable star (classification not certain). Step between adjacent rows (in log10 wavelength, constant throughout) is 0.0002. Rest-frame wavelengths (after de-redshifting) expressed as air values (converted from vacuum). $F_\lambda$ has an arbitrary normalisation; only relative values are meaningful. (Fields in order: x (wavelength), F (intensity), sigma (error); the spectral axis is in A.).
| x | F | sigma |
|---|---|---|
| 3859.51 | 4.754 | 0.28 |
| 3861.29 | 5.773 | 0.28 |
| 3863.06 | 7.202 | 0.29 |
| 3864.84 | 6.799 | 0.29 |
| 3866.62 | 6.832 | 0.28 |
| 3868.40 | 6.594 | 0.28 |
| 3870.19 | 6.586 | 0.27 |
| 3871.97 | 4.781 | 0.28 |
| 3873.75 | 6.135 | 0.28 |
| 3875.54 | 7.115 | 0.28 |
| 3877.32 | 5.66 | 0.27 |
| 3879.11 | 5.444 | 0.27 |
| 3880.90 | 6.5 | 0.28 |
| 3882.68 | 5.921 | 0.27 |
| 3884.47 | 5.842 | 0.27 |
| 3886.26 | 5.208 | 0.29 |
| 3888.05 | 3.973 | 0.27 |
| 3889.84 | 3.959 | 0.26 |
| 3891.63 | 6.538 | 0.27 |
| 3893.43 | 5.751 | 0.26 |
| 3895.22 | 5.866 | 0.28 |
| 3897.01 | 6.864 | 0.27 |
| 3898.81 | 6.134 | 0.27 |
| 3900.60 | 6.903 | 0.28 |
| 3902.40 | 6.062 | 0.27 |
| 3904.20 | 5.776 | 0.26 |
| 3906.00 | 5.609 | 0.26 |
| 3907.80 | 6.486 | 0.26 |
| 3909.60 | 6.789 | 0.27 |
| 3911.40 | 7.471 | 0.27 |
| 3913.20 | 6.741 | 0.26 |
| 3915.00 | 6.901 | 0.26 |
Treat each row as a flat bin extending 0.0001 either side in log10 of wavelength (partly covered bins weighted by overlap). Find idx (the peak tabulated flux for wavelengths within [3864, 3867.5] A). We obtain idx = 6.832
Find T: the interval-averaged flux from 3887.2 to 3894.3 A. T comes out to 5.06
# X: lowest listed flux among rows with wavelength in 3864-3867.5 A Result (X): 6.799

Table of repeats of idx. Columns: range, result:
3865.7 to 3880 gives 7.115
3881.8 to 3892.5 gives 6.538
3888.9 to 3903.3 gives 6.903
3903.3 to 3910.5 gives 6.789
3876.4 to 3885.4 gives 6.5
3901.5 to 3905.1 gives 6.062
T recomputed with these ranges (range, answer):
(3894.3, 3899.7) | 6.29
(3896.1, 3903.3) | 6.49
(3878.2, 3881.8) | 5.97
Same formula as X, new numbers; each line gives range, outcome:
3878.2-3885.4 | 5.444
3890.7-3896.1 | 5.751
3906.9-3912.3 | 6.486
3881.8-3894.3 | 3.959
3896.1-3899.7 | 6.134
